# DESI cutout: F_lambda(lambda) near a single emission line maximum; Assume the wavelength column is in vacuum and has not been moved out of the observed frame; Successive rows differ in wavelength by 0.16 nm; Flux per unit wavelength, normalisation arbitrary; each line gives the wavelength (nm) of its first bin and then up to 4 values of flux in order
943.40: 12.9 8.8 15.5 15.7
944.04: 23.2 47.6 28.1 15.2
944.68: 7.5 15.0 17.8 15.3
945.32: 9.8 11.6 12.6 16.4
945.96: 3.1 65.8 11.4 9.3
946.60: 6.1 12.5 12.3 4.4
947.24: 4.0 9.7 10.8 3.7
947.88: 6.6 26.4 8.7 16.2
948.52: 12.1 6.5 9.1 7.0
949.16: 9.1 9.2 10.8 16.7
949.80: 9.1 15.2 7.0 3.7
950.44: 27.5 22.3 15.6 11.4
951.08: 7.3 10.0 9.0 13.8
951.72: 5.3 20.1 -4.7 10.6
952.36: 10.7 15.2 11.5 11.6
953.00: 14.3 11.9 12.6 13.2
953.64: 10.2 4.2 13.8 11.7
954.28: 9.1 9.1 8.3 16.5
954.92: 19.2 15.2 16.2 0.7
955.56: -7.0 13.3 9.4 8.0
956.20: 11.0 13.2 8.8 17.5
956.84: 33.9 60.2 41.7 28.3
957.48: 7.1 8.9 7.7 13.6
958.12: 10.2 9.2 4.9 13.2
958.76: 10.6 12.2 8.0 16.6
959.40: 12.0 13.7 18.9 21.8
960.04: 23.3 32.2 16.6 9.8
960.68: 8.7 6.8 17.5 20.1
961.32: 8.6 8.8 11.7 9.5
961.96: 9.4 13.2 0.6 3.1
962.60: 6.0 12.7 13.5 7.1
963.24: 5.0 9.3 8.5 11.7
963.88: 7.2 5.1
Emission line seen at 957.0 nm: Halpha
